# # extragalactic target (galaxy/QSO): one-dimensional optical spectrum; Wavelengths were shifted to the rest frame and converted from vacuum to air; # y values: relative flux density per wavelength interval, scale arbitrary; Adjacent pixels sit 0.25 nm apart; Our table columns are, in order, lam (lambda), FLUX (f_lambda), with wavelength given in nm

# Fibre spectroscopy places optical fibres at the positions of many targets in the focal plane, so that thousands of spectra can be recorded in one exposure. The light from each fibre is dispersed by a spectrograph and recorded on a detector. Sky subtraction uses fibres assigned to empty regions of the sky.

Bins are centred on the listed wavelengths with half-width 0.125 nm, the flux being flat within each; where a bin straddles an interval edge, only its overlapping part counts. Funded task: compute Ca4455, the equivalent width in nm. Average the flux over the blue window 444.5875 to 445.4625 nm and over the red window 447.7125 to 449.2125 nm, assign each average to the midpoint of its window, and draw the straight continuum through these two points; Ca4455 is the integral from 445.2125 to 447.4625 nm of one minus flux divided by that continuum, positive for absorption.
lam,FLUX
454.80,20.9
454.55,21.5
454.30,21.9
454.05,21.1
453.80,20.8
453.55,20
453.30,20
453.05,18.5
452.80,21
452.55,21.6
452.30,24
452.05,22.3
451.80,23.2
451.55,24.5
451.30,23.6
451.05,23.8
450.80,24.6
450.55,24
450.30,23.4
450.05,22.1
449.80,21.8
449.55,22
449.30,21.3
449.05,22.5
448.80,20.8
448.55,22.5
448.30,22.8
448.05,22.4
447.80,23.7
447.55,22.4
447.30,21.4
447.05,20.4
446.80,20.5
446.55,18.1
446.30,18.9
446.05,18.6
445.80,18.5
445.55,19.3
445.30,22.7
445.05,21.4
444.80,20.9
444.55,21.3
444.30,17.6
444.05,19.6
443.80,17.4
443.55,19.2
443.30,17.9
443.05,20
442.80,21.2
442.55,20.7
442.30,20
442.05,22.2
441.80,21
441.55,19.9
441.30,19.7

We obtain 0.21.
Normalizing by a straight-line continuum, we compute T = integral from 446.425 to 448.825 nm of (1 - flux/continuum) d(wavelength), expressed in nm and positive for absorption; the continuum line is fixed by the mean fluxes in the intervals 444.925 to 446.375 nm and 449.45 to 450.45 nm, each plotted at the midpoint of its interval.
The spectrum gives -0.05 nm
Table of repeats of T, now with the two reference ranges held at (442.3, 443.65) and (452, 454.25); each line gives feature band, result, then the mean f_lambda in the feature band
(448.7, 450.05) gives -0.08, 21.7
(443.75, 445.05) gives 0.02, 19.7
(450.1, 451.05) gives -0.14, 23.8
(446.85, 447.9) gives -0.08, 21.8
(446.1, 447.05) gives 0.05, 19.3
